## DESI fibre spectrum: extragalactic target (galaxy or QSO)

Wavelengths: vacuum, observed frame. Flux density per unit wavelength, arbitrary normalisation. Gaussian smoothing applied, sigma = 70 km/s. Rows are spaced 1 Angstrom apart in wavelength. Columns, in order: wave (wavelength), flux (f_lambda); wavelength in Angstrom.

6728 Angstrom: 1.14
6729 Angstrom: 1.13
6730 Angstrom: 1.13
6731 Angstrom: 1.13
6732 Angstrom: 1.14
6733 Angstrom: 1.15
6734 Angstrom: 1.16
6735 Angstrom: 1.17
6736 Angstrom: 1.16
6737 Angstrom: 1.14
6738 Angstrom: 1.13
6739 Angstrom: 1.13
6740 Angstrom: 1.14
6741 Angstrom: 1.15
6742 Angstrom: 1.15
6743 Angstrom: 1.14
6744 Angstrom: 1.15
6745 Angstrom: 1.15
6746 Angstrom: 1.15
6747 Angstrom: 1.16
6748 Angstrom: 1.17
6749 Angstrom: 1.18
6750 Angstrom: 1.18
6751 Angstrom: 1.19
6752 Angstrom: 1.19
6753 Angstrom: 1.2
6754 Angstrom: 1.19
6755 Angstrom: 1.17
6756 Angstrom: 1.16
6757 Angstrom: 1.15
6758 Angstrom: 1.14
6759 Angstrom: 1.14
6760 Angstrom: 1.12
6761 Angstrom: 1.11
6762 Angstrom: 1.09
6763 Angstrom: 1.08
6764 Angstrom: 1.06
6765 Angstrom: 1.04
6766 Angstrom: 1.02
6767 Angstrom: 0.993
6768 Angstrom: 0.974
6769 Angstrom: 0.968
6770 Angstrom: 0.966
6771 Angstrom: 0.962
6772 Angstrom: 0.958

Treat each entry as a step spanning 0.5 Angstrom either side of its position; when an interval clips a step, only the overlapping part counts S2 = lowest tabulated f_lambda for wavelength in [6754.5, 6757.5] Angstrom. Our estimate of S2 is 1.15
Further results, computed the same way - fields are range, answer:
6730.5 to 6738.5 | 1.13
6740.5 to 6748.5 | 1.14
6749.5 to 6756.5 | 1.16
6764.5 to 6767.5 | 0.993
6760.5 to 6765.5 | 1.04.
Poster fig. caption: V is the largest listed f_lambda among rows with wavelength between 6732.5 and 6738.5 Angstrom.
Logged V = 1.17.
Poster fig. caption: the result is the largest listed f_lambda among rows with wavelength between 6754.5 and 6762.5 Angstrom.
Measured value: 1.17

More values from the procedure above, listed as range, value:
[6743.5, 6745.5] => 1.15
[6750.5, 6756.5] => 1.2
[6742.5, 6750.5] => 1.18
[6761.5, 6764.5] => 1.09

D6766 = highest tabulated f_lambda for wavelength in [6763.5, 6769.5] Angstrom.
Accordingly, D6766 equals 1.06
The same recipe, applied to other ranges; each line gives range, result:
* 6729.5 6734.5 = 1.16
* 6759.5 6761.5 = 1.12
